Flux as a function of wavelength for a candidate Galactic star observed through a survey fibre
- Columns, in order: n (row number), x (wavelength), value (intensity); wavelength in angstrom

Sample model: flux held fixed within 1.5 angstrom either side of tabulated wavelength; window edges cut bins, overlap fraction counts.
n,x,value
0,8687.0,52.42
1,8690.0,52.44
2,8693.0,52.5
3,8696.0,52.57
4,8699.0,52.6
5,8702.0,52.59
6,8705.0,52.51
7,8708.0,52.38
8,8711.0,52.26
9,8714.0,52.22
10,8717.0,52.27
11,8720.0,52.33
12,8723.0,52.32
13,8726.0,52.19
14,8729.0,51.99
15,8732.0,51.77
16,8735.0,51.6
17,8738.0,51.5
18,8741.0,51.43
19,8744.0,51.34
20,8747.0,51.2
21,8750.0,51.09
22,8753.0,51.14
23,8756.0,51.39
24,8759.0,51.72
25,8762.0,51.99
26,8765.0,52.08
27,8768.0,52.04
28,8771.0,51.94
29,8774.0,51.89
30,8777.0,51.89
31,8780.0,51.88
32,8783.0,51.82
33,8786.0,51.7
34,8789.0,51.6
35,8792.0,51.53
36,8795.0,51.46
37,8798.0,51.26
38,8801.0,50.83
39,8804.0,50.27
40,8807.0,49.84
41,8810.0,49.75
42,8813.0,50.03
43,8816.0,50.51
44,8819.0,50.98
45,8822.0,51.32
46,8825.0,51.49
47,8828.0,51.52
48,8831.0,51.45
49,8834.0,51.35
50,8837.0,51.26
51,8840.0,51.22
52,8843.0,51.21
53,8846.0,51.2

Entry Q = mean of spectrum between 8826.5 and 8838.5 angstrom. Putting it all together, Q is 51.4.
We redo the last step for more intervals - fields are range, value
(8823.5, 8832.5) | 51.5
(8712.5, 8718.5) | 52.2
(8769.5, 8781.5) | 51.9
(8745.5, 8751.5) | 51.1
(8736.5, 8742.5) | 51.5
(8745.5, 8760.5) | 51.3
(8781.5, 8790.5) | 51.7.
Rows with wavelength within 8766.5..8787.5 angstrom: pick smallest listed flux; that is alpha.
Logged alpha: 51.7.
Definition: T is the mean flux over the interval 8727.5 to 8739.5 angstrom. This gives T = 51.7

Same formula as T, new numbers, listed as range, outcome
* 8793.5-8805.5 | 51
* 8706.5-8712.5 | 52.3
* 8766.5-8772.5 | 52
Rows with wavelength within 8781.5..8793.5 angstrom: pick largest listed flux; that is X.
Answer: 51.82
